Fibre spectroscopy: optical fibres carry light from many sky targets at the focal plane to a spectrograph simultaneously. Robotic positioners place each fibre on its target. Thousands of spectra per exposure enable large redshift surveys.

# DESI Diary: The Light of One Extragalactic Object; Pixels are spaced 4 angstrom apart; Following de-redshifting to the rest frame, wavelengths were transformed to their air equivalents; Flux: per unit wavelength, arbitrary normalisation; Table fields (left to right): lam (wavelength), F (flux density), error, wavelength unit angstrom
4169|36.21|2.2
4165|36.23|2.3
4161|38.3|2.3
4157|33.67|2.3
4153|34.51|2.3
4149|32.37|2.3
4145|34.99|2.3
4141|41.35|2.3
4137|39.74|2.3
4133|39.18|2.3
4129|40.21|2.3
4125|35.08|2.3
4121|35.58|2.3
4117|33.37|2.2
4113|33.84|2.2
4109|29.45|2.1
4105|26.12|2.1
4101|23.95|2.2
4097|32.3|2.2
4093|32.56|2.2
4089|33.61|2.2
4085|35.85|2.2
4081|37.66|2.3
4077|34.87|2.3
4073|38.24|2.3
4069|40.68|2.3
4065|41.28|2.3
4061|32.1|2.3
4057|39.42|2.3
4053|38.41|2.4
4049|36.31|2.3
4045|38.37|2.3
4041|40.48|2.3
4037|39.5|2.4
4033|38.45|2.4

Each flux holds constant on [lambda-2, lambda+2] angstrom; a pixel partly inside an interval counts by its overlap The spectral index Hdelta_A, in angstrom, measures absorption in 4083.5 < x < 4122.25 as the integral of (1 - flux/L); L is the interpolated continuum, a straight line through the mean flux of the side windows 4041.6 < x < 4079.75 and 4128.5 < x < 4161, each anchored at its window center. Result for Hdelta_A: 6.1 angstrom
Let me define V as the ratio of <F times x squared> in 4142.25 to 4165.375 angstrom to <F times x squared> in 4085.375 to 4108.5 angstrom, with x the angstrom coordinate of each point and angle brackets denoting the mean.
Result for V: 1.20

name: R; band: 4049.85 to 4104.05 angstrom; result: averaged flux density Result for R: 35.3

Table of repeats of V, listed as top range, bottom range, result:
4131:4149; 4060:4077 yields 1.04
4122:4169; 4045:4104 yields 1.08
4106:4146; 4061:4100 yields 1.03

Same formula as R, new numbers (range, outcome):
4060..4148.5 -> 35.1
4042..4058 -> 38.2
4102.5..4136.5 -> 34.2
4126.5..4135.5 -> 39.4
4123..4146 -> 38.6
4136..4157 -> 36.2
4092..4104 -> 29.1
